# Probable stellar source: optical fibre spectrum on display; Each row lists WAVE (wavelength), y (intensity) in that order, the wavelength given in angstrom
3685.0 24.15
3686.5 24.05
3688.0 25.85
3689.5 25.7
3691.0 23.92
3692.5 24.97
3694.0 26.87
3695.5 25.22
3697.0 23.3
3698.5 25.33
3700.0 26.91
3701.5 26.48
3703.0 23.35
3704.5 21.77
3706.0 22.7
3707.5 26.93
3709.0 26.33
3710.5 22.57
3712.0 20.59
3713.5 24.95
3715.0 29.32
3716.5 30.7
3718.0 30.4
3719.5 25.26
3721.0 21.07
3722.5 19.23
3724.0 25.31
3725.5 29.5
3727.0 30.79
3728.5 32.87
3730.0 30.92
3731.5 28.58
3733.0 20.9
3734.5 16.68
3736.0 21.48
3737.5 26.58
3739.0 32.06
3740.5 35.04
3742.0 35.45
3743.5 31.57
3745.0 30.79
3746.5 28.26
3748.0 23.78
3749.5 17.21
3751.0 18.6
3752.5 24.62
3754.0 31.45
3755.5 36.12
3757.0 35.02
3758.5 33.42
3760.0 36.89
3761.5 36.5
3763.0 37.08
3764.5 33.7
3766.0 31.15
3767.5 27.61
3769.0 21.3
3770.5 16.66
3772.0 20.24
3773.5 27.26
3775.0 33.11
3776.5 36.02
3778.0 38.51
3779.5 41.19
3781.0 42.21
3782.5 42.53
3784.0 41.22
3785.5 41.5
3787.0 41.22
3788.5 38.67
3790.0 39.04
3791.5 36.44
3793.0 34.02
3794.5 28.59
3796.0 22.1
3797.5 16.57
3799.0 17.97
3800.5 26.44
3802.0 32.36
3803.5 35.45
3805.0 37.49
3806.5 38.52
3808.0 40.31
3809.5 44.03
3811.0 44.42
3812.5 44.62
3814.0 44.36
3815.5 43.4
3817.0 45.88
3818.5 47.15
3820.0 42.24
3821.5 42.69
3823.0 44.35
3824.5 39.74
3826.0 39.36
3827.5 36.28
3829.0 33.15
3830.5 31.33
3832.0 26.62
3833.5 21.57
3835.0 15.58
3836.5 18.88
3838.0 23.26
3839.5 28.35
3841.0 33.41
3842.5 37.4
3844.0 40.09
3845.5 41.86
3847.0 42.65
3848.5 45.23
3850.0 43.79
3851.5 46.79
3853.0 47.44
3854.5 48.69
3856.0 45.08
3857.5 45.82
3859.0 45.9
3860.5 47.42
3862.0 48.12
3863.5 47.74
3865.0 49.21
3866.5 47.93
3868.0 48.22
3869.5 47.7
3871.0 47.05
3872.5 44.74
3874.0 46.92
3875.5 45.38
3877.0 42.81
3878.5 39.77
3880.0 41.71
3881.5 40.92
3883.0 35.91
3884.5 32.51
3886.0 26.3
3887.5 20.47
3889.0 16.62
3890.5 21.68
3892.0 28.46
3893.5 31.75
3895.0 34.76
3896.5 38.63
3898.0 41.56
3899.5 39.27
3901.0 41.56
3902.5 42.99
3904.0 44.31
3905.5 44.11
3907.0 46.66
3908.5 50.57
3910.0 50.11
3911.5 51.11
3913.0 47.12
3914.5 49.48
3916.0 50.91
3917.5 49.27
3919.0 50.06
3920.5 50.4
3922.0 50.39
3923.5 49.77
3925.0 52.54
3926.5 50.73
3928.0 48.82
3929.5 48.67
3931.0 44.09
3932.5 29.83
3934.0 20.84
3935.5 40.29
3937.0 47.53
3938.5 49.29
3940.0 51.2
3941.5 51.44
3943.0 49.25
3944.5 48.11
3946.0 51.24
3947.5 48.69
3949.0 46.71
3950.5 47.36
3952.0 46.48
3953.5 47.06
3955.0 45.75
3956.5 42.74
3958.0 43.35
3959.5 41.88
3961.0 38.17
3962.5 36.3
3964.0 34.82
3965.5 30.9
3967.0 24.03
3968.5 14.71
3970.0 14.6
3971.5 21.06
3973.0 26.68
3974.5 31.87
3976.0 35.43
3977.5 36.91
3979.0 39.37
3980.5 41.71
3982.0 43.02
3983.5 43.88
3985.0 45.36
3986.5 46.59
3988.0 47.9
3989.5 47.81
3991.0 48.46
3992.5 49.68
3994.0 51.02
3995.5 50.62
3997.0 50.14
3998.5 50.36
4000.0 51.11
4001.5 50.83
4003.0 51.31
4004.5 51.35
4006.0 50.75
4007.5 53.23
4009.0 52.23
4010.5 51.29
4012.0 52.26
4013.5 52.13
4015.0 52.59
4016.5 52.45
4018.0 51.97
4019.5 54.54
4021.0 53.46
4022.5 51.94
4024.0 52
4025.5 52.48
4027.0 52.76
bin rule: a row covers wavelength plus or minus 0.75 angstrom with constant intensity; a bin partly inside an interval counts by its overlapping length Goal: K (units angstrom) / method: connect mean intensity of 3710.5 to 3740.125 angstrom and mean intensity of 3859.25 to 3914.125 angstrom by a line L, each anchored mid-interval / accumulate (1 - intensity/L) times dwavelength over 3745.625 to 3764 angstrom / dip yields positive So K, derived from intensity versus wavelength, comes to -0.63 angstrom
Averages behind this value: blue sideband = 26.2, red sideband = 41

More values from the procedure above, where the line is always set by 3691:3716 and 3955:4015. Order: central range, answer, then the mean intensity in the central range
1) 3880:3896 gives 2.9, 29.7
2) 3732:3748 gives -0.3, 27.7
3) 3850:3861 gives -3.9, 46.5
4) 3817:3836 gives -1.6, 35.2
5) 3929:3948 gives -2.4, 44.5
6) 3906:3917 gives -3.3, 49.3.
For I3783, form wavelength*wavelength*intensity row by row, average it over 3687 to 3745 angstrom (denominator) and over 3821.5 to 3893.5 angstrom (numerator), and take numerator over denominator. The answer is 1.56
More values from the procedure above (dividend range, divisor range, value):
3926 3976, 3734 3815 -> 1.34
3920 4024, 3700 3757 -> 1.91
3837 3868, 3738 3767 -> 1.46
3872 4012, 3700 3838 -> 1.49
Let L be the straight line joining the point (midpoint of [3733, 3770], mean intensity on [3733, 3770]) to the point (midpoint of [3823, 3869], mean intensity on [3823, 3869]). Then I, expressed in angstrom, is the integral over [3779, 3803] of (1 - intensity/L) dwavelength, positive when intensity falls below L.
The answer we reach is -0.6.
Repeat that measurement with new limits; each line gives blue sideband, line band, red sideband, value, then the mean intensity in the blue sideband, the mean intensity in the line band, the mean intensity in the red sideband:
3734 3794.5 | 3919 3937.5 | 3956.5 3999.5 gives -3.68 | 31.8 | 44.7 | 38.9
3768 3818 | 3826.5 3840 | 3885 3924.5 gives 3.94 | 35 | 26.3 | 41.1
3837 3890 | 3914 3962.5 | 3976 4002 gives -2.29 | 40.8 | 46.2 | 46.4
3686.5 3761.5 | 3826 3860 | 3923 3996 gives -1.98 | 26.9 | 36.5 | 41.7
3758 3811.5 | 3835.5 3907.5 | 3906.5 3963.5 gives 2.20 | 33.6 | 39.6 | 46.4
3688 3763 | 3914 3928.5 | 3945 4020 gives -3.81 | 27.1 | 50.3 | 43.8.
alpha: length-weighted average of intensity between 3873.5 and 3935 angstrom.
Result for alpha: 41.2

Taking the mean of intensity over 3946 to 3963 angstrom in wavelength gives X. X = 44.5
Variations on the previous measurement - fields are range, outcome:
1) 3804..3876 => 40.8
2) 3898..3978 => 42.4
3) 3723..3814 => 31.7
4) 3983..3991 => 46.6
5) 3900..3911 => 45.7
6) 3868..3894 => 36.3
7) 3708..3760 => 27.4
